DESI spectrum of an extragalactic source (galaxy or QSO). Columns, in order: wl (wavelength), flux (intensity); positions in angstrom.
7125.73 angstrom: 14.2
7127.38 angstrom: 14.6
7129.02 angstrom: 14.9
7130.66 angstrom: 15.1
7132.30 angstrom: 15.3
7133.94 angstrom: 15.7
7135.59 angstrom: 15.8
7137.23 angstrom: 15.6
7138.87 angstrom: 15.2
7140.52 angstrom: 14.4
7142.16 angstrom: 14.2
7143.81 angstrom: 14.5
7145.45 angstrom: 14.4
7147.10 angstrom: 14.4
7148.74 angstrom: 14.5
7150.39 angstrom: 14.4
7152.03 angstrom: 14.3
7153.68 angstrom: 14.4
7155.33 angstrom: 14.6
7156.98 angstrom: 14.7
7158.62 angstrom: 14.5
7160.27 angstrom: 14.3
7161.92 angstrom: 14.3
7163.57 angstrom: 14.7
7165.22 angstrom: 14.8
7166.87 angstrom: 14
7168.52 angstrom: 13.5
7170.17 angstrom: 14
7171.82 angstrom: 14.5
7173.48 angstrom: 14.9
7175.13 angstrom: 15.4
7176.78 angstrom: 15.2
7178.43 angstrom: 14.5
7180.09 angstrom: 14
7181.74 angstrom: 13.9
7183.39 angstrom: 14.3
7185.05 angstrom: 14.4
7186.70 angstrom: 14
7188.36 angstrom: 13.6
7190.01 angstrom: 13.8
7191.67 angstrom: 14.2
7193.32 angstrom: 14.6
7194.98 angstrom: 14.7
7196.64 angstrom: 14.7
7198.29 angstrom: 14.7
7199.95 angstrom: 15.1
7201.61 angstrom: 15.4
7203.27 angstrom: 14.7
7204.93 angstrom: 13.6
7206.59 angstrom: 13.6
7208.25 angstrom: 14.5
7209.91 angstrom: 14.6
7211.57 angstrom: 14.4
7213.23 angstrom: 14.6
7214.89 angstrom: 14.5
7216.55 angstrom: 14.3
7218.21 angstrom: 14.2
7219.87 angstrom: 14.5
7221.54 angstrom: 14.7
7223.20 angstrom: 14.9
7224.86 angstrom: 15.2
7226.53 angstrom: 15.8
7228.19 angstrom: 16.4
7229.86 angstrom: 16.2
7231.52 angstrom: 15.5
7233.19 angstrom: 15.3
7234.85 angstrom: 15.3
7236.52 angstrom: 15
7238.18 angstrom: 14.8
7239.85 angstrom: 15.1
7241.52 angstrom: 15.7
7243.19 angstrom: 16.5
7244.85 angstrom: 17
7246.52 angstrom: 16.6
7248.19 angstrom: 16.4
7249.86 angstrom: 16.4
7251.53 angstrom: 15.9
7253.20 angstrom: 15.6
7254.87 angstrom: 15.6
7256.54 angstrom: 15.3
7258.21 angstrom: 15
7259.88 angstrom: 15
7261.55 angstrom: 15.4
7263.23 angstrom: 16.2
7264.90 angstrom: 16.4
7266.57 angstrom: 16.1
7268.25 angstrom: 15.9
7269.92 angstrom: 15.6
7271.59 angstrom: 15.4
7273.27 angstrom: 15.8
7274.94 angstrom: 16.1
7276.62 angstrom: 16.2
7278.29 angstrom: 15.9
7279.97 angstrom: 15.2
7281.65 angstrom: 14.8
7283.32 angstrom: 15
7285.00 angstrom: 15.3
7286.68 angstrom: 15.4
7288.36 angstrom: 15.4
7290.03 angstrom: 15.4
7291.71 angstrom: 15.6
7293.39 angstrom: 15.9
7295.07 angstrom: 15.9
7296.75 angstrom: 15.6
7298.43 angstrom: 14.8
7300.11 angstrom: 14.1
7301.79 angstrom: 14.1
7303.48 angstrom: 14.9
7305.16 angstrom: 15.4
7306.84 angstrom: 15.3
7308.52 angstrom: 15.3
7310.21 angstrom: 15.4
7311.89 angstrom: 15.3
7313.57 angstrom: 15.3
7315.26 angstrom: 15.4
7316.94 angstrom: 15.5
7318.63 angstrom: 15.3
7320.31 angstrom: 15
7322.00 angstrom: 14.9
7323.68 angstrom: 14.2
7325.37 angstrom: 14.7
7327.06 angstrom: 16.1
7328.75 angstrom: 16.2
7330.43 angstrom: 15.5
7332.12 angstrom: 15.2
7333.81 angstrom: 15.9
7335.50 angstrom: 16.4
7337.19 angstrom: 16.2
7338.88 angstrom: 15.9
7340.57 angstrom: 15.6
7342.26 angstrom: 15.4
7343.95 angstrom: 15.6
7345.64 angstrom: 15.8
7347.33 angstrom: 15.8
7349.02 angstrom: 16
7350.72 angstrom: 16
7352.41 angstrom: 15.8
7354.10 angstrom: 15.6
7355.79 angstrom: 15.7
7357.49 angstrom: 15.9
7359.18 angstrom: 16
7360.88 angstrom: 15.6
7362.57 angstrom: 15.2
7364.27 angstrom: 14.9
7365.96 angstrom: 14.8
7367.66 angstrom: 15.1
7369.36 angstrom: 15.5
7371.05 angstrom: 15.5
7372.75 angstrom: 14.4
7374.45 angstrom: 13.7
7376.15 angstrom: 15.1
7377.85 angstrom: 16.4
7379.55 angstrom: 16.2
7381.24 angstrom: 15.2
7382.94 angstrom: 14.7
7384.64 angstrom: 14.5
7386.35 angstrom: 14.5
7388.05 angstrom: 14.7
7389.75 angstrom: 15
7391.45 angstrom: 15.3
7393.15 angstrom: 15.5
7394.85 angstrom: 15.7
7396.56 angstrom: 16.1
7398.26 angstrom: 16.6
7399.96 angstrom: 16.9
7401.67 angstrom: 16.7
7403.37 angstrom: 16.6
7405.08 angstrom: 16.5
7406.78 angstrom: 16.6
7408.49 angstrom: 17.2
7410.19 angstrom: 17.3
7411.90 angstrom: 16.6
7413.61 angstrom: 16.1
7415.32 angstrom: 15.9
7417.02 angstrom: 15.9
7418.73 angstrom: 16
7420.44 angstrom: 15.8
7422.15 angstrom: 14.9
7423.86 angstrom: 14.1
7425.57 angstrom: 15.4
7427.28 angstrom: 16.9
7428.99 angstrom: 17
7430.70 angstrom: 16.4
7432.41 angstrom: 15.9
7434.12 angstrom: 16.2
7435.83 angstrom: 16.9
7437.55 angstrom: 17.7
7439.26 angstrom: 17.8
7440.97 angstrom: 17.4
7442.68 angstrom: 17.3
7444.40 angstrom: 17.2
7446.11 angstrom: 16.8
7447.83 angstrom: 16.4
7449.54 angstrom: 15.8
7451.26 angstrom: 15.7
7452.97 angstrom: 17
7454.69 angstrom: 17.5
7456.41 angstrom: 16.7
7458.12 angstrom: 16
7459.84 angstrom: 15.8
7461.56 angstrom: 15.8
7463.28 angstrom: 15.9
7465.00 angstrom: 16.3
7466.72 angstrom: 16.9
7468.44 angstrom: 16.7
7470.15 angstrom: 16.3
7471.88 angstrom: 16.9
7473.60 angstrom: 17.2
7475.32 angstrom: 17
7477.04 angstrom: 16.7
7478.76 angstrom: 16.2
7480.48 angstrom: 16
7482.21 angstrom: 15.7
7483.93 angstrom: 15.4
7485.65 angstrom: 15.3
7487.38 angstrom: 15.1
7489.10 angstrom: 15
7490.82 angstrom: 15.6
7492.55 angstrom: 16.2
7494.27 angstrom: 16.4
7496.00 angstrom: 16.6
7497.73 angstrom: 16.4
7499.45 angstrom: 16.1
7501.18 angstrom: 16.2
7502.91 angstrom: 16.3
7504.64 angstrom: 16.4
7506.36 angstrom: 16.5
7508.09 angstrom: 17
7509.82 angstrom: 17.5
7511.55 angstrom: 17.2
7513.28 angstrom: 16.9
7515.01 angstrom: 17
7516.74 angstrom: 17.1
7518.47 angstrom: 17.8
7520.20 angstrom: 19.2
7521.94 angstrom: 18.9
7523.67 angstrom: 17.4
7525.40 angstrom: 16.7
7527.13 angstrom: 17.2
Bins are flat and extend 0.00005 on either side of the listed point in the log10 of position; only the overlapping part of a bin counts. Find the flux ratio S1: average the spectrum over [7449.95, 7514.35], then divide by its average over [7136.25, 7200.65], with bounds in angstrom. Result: 1.13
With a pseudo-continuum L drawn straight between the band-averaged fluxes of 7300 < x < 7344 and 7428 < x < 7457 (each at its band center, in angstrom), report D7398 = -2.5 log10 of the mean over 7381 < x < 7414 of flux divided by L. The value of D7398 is 0.023 mag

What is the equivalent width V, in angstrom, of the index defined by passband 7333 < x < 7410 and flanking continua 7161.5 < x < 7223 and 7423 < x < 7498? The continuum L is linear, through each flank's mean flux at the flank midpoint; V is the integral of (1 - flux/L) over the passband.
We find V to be 0.2 angstrom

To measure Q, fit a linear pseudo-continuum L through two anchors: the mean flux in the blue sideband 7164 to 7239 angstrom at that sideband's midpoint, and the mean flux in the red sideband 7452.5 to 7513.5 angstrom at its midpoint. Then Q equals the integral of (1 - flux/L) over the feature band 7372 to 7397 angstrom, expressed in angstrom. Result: 1.0 angstrom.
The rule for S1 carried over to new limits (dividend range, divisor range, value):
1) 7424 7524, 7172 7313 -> 1.09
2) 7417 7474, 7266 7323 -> 1.07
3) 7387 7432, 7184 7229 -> 1.10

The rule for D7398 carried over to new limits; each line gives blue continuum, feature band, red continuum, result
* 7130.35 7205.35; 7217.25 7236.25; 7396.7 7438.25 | -0.02 mag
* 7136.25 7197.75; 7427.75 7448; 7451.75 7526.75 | -0.05 mag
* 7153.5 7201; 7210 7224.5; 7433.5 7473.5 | 0.02 mag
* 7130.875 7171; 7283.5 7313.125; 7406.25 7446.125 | 0.03 mag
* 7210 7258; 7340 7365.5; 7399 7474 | 0.03 mag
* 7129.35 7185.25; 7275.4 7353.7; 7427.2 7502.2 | 0.01 mag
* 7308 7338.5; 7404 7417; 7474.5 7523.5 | -0.04 mag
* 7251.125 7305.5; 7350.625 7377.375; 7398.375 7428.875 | 0.05 mag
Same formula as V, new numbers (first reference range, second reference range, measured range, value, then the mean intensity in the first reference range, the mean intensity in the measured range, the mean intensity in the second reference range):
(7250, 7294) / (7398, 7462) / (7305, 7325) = 0.8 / 15.6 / 15.2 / 16.5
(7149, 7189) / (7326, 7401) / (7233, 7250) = -1.2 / 14.4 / 15.8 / 15.5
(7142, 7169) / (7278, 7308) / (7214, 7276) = -2.6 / 14.4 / 15.6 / 15.2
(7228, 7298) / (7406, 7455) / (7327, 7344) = 0.2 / 15.7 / 15.8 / 16.5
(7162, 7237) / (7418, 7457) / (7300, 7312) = 0.3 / 14.6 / 15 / 16.5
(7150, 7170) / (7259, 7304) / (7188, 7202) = 0.1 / 14.4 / 14.5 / 15.5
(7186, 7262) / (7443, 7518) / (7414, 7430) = 0.3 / 15.1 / 15.8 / 16.4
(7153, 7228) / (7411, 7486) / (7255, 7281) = -1.1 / 14.5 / 15.7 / 16.4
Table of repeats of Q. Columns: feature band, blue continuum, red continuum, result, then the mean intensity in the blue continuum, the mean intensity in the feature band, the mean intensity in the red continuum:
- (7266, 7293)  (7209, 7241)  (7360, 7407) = -0.7 angstrom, 15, 15.6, 15.5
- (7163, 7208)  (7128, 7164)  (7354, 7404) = 1.4 angstrom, 14.7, 14.4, 15.4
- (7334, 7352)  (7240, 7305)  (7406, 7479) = 0.1 angstrom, 15.6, 15.9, 16.5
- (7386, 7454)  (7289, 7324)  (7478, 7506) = -2.7 angstrom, 15.2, 16.3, 15.9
